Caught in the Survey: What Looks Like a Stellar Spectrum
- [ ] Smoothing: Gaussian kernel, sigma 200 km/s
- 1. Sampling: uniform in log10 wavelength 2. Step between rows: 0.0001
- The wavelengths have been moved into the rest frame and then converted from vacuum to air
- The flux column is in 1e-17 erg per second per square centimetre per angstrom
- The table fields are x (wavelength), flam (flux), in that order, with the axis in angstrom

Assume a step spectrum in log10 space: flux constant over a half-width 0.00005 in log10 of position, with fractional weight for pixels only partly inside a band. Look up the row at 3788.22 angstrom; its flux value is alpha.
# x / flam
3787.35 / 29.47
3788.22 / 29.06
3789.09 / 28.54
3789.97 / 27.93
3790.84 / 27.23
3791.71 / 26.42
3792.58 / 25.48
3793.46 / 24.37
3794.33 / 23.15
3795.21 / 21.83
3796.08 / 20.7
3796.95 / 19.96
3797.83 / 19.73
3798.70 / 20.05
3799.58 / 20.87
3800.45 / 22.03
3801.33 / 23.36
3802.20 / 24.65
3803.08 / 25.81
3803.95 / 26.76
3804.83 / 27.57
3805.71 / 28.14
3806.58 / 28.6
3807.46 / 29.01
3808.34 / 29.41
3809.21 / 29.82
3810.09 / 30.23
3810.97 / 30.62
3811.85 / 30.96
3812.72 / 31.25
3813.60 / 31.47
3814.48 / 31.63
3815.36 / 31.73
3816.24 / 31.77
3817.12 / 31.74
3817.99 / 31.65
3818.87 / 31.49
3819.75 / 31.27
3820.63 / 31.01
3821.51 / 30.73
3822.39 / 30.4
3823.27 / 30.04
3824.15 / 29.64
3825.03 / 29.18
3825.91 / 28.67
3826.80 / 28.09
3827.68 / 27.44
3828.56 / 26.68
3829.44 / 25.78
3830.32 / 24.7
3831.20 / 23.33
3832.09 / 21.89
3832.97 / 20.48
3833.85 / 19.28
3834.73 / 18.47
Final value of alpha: 29.06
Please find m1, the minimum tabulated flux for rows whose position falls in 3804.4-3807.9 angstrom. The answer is 27.57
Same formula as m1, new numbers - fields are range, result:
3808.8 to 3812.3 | 29.82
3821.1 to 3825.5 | 29.18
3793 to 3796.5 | 20.7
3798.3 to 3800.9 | 20.05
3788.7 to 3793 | 25.48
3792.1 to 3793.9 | 24.37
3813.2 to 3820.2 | 31.27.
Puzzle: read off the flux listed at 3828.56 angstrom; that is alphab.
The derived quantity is 26.68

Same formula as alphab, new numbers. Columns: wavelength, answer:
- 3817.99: 31.65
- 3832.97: 20.48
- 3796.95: 19.96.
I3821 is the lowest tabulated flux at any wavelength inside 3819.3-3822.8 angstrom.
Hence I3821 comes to 30.4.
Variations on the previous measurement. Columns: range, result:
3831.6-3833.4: 20.48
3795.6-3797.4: 19.96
